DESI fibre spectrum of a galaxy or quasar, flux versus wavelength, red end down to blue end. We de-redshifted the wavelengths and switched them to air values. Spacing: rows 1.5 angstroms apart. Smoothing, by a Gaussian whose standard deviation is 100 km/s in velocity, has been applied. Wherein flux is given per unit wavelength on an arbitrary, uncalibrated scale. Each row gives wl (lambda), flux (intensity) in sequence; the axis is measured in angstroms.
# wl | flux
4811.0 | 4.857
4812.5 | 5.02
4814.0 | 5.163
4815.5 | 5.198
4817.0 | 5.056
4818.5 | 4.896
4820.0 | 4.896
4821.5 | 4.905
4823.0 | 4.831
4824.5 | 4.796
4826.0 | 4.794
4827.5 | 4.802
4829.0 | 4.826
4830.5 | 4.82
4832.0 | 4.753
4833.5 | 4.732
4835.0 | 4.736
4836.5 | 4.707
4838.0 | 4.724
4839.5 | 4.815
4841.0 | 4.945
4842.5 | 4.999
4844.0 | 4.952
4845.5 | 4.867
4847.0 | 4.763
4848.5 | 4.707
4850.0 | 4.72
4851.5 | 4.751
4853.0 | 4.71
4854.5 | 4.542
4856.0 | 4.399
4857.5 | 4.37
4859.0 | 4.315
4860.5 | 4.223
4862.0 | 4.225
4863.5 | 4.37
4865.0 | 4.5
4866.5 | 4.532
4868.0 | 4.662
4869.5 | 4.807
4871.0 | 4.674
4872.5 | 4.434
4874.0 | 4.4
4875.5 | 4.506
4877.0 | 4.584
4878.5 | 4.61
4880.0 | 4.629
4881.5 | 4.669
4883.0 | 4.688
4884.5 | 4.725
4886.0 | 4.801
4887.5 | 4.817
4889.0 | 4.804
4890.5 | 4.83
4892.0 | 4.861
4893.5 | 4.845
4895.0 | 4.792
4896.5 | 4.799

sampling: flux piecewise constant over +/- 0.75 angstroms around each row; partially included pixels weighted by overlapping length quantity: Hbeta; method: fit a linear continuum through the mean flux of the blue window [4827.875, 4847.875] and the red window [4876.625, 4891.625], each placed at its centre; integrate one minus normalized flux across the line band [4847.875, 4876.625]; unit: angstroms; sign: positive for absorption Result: 1.5 angstroms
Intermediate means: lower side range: 4.82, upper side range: 4.72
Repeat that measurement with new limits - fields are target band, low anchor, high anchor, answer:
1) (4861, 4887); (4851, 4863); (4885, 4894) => 0.3 angstroms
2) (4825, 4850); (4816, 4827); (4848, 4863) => -0.6 angstroms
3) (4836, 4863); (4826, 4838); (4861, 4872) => 0.0 angstroms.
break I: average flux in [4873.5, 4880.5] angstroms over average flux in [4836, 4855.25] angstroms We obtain 0.95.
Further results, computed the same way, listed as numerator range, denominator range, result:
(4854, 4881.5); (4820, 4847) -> 0.93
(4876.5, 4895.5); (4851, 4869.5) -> 1.06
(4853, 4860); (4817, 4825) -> 0.91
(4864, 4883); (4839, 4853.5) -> 0.95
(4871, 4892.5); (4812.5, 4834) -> 0.95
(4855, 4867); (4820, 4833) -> 0.91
